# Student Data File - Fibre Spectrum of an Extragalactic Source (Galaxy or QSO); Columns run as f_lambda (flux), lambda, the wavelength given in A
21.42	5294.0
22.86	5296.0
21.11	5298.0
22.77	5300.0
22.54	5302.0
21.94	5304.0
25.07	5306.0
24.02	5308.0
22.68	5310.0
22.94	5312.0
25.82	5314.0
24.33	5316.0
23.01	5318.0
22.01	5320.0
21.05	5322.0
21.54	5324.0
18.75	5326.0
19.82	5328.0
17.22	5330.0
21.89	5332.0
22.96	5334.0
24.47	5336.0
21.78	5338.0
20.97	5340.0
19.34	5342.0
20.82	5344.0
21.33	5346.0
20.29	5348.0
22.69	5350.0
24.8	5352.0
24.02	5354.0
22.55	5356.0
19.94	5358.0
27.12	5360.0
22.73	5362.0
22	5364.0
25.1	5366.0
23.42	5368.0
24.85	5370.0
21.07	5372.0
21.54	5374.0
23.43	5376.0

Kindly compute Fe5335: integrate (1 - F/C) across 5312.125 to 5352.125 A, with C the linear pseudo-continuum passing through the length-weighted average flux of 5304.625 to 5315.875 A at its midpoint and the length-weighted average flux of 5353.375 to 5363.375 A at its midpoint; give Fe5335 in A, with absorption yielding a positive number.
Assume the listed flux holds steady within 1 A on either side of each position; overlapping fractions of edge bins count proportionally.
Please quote 3.3 A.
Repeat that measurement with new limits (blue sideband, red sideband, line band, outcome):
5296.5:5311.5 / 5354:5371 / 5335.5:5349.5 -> 1.2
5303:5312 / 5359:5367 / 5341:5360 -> 1.6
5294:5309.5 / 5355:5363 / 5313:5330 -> 0.8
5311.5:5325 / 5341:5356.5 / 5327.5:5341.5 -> 0.7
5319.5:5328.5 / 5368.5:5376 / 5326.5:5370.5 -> -1.1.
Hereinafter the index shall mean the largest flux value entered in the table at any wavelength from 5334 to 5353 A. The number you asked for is 24.8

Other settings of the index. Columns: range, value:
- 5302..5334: 25.82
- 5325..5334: 22.96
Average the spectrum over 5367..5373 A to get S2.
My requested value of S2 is 23.1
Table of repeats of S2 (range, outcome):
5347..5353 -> 22.6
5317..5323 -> 22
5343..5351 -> 21.3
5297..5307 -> 22.7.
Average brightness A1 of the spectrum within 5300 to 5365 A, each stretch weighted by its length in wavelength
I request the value 22.3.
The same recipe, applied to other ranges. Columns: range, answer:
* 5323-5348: 20.9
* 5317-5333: 20.7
